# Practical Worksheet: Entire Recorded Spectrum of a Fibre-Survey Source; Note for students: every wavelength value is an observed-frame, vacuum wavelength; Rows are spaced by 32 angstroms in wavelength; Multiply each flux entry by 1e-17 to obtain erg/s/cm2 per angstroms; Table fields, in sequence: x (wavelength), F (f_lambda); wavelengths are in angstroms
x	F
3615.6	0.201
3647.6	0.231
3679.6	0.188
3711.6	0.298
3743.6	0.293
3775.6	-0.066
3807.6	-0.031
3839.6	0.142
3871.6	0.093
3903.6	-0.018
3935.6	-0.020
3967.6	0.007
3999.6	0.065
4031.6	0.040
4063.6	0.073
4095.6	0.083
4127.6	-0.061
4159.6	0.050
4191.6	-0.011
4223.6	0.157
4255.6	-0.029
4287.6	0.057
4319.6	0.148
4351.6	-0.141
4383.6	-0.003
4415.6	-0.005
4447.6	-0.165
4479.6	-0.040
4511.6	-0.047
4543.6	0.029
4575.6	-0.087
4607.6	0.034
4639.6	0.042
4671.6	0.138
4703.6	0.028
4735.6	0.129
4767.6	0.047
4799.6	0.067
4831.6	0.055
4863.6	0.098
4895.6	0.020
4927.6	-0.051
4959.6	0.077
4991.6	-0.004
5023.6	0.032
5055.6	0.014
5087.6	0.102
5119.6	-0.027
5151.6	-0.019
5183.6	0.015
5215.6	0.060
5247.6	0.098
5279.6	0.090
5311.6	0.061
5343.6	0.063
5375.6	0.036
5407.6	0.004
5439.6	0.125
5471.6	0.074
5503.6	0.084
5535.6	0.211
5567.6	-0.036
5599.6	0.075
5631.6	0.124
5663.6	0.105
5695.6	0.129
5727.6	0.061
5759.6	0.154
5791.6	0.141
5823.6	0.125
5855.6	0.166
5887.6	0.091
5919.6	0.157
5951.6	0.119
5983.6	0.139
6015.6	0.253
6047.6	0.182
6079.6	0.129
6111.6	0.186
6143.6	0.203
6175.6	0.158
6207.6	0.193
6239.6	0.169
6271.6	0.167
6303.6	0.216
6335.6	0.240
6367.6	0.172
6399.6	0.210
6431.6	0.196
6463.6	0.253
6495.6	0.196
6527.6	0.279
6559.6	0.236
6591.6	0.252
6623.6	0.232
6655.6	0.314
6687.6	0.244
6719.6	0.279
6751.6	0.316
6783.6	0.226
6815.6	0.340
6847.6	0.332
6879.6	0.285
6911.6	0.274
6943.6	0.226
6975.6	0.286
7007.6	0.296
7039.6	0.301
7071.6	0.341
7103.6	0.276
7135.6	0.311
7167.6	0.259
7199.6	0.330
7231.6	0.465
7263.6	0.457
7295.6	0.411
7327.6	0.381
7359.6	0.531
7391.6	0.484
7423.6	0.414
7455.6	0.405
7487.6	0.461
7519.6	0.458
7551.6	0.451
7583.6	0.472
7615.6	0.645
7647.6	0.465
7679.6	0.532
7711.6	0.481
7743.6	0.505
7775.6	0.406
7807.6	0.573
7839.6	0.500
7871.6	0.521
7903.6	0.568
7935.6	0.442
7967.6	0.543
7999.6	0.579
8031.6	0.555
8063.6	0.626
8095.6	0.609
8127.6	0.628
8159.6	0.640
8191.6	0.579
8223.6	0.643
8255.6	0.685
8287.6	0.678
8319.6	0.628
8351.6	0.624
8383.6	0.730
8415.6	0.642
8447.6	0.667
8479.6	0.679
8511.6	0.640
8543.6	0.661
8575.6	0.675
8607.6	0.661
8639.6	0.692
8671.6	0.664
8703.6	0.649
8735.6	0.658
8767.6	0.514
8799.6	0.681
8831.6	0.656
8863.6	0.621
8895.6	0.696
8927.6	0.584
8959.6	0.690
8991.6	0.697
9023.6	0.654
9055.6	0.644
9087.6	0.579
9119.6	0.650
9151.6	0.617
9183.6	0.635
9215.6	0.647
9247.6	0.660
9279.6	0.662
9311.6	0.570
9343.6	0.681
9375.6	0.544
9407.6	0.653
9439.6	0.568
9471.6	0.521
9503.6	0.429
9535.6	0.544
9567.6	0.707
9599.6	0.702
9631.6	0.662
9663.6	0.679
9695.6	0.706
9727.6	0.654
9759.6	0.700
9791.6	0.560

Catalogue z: 0.809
